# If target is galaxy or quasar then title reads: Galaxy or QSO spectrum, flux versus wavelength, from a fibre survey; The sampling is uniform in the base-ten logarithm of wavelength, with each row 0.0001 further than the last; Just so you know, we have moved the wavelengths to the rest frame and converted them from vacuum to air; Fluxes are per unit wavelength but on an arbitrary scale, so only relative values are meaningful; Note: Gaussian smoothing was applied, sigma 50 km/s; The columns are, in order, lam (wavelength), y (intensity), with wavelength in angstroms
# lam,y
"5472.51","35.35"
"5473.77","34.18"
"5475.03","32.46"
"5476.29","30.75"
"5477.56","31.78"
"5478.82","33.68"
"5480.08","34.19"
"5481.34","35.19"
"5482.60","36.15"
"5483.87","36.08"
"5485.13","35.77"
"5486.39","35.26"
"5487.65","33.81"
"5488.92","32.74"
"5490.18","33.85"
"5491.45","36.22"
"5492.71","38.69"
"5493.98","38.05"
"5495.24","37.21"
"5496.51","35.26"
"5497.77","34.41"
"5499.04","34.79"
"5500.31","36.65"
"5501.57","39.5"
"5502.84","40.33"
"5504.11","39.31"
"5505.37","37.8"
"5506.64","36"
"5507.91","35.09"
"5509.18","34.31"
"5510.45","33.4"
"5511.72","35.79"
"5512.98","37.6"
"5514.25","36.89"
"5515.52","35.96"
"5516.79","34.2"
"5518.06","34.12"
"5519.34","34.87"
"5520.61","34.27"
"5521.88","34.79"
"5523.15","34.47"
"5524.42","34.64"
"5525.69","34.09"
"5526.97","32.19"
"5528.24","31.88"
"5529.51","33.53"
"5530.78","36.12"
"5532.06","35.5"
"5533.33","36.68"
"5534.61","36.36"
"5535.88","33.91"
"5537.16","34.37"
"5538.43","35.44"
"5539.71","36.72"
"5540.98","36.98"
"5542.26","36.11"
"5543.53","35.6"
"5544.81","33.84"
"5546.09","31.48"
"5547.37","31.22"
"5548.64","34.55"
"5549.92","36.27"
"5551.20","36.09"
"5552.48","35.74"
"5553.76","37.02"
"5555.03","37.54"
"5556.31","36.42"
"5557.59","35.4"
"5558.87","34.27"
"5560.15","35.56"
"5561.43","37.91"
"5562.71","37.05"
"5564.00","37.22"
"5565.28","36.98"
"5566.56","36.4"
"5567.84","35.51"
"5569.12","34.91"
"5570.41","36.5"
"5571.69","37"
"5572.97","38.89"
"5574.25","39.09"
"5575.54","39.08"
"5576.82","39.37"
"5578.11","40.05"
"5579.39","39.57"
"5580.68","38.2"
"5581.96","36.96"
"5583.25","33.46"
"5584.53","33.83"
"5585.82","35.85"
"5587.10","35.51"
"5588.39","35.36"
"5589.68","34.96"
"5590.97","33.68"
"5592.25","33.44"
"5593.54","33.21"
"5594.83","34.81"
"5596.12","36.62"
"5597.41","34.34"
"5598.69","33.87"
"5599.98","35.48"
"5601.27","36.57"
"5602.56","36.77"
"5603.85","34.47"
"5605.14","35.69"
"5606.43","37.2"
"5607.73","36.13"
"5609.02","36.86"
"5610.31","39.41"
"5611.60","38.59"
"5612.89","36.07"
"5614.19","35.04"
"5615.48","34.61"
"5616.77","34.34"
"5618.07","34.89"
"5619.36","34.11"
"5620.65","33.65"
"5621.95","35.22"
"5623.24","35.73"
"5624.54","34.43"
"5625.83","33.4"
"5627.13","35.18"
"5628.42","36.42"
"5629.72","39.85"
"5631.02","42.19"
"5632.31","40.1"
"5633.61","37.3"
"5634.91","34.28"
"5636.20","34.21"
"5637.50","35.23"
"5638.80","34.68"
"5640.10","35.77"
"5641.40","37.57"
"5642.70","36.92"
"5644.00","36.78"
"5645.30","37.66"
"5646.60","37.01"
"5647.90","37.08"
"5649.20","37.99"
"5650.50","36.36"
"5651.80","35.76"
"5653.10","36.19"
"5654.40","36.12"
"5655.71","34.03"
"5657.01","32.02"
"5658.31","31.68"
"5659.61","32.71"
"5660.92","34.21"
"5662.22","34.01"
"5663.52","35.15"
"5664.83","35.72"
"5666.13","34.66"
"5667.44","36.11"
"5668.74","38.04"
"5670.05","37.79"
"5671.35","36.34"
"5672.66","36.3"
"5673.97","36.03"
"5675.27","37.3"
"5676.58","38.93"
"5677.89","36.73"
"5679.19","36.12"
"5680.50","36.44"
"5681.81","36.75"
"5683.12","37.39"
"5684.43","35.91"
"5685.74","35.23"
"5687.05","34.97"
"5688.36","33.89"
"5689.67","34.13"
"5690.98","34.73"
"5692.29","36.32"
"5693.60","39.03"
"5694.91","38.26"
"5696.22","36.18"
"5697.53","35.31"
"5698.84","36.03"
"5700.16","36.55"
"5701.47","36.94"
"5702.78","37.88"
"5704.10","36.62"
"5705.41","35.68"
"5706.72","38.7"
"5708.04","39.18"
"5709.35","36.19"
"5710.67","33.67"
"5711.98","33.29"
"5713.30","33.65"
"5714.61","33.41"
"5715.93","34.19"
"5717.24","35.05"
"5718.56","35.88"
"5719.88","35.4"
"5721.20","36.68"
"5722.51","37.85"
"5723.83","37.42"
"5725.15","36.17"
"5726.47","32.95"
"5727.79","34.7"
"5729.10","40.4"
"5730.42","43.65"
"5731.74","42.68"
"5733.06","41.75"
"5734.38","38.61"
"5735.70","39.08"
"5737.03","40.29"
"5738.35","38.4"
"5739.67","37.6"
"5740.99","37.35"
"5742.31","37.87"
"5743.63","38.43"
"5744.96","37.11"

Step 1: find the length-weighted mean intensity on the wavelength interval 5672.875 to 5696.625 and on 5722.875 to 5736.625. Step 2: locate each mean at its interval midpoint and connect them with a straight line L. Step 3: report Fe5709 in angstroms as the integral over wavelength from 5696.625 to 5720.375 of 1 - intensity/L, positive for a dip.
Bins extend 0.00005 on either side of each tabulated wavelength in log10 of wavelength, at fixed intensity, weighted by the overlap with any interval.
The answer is 1.2 angstroms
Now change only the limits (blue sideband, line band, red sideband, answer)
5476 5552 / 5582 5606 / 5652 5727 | 0.36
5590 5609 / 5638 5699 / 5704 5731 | -0.28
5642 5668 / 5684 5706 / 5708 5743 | 0.18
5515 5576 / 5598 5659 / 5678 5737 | 0.20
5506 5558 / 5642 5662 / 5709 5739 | 0.45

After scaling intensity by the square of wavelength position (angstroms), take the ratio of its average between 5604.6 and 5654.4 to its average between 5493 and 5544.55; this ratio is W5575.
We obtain 1.06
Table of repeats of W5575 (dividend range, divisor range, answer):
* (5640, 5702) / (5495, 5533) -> 1.07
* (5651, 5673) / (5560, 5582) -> 0.96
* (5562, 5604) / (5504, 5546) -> 1.05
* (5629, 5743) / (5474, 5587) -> 1.08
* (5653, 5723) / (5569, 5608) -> 1.03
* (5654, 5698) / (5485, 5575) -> 1.05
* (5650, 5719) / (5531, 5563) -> 1.06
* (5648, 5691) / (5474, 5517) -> 1.07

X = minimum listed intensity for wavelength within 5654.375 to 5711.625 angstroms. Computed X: 31.68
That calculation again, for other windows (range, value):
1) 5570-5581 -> 36.5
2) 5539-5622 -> 31.22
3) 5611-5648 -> 33.4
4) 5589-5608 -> 33.21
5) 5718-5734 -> 32.95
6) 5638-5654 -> 34.68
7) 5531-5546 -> 33.84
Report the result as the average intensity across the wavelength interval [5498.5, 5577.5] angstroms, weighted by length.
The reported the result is 35.8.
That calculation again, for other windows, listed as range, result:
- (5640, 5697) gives 36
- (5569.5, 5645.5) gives 36.2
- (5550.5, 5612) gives 36.3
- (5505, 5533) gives 34.9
